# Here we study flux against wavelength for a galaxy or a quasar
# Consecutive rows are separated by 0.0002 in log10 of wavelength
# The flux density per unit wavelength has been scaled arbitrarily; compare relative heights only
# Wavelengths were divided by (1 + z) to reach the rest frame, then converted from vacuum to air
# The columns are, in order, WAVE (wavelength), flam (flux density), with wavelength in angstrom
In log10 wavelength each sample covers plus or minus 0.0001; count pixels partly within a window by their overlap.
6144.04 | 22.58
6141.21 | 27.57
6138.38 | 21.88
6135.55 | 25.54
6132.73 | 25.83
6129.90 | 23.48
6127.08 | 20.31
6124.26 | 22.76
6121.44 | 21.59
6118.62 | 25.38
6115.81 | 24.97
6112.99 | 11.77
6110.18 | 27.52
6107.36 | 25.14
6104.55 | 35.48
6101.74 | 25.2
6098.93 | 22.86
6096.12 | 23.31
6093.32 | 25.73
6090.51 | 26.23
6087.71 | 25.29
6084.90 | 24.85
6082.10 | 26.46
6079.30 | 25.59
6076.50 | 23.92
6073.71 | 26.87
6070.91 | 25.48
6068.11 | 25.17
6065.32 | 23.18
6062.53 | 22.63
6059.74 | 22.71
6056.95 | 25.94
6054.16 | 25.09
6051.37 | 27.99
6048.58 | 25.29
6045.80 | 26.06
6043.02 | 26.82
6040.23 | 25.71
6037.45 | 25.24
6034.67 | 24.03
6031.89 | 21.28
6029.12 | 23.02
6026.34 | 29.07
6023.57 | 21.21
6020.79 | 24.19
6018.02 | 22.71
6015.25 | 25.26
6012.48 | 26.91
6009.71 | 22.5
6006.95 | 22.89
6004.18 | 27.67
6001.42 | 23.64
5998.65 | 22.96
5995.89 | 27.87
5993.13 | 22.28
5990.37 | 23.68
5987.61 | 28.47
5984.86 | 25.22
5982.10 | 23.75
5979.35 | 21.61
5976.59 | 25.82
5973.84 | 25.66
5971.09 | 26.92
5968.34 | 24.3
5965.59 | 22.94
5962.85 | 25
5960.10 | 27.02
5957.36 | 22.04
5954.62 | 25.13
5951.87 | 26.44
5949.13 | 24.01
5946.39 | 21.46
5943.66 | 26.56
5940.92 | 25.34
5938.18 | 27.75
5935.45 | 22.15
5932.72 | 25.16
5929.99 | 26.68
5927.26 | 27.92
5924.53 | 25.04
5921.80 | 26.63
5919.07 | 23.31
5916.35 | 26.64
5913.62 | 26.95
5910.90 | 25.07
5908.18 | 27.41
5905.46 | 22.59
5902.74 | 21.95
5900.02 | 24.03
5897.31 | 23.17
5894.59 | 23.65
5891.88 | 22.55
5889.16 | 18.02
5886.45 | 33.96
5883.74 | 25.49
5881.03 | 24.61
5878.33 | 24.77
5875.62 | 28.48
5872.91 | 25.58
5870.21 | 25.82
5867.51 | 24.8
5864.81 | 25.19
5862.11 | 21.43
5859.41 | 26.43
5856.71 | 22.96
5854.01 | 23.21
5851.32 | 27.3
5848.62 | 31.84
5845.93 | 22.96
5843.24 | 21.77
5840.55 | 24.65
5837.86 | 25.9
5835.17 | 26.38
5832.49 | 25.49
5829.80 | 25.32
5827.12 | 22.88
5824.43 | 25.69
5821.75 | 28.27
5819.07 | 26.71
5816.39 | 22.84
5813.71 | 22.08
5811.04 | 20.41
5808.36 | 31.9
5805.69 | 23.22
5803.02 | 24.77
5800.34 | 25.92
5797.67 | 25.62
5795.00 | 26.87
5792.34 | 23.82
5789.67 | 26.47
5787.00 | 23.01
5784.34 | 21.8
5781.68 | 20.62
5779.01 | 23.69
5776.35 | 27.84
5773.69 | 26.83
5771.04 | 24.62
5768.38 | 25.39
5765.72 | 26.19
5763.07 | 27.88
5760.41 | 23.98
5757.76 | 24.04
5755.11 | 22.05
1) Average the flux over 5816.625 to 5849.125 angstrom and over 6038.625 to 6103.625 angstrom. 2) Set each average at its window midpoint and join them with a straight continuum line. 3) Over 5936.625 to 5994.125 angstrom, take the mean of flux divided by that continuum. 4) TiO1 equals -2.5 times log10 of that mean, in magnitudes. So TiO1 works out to 0.02 mag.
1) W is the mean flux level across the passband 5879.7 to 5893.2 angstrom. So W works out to 24.9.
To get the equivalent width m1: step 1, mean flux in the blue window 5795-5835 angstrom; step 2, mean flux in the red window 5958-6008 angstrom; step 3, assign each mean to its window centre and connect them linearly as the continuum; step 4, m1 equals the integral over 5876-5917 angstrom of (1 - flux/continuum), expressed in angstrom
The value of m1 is 0.4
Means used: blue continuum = 25.2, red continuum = 24.8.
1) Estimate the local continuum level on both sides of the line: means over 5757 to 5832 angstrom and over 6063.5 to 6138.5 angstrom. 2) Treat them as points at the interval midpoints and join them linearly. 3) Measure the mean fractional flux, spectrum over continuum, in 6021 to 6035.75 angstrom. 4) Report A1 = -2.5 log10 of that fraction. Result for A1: 0.04 mag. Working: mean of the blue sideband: 25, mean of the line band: 23.8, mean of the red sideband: 24.5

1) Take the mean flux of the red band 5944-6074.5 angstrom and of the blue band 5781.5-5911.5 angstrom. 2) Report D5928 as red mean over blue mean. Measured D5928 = 0.99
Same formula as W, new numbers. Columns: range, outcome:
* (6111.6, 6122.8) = 20.9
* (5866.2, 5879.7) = 25.9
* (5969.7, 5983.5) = 24.7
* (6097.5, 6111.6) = 27.2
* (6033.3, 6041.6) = 25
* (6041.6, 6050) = 26.1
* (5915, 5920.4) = 25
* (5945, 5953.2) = 24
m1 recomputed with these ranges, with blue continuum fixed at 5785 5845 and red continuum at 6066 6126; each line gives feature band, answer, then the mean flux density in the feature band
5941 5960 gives 0.3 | 24.5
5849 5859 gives -0.2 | 25.4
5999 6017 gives 0.1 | 24.7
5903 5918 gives -0.3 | 25.4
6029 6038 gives 0.6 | 23.3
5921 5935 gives -0.6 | 26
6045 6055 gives -0.5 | 26.2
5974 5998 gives 0.0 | 24.8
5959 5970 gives 0.0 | 24.8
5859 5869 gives 0.3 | 24.3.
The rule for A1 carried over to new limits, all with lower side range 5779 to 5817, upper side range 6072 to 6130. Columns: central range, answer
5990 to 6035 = 0.01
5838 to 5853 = -0.06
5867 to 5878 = -0.08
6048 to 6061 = -0.04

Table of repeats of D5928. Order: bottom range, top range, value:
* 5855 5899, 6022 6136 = 1.00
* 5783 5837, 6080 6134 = 0.98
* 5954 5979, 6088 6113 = 1.03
